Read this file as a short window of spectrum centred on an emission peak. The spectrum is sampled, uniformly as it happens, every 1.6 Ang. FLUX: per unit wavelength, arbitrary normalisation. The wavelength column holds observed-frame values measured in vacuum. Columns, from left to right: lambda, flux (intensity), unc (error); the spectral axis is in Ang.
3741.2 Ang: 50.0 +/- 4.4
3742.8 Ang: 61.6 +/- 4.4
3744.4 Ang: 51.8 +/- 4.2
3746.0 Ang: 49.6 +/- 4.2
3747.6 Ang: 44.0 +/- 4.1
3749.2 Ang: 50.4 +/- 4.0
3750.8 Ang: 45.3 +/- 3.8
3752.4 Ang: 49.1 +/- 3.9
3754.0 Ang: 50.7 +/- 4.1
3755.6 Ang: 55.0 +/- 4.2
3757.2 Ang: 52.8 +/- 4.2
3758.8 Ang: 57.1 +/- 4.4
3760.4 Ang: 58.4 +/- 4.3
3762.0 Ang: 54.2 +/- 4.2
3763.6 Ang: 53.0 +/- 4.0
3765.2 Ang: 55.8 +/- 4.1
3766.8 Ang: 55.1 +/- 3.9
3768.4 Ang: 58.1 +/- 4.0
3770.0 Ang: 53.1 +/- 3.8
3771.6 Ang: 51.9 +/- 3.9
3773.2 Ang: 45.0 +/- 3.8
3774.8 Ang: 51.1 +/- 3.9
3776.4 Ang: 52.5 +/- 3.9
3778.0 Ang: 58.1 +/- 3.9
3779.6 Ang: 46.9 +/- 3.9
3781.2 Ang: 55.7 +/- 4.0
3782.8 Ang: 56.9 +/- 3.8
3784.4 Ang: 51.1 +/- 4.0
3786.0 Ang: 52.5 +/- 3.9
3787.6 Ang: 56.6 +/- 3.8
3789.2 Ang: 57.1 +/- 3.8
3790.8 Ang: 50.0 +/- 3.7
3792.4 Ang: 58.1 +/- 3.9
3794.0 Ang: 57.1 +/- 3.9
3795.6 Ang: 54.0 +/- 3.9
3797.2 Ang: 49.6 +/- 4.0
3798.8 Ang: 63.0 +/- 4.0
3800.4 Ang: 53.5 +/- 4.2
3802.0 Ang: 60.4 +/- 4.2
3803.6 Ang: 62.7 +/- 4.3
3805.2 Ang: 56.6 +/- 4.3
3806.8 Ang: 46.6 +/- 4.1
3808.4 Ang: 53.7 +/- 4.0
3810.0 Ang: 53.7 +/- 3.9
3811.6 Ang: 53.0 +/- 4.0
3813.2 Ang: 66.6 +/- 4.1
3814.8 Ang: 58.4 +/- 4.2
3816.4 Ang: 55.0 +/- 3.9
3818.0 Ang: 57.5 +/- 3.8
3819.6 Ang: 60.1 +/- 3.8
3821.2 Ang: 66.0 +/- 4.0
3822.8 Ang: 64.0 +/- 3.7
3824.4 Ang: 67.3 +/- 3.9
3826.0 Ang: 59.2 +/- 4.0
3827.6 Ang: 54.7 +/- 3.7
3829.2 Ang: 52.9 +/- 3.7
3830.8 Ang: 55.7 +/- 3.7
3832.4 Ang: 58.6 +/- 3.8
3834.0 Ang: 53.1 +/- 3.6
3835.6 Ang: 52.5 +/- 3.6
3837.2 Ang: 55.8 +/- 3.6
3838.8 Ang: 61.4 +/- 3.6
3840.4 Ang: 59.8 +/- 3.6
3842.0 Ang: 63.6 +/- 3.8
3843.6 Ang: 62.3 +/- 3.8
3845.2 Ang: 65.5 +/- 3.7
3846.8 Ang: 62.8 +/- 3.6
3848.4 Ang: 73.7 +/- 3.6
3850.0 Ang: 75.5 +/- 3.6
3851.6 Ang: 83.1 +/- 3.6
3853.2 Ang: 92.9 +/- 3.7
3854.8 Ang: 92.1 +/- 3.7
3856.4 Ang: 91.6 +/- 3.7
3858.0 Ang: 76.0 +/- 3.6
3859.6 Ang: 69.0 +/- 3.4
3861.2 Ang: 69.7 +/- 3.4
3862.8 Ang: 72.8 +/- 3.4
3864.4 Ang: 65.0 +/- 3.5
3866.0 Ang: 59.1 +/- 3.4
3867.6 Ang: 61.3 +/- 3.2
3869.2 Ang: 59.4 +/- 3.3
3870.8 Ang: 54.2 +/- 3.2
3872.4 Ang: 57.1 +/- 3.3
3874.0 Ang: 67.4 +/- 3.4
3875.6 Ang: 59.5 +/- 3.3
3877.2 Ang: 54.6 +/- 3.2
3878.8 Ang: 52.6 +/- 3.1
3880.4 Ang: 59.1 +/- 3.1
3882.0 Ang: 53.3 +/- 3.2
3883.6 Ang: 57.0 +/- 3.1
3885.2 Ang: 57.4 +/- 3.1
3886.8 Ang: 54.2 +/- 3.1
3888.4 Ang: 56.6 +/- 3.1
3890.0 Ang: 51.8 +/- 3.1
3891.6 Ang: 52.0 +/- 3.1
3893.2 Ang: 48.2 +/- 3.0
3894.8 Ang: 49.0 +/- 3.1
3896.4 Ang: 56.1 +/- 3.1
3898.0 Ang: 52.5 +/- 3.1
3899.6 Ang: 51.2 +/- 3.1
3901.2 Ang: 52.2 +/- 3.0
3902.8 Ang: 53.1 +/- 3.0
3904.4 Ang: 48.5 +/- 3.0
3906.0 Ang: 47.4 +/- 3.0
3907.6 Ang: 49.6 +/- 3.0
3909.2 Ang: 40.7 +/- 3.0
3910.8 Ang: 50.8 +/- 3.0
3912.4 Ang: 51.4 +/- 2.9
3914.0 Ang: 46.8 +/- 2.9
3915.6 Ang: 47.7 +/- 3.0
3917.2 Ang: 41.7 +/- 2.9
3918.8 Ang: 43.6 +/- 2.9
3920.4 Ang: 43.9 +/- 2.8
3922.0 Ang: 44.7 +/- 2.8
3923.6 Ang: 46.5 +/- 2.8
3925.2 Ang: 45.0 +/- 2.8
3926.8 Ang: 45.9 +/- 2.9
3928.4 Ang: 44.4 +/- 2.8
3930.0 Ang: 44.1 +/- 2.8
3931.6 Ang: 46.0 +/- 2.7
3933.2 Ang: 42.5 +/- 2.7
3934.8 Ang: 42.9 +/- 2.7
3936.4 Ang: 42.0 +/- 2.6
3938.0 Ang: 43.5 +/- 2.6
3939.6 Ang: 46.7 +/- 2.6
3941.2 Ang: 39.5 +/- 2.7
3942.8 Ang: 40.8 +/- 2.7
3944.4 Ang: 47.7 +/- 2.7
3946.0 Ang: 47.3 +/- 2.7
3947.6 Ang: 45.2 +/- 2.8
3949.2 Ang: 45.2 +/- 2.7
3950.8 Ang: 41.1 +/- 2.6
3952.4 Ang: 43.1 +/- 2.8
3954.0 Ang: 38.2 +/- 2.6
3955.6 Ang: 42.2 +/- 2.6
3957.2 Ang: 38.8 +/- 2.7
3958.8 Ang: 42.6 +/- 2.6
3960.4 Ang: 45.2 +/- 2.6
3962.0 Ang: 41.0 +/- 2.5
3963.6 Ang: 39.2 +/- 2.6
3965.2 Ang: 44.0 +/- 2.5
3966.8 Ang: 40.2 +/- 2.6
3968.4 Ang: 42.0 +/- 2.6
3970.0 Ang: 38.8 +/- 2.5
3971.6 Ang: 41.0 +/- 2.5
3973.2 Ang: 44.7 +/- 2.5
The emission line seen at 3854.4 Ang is C III]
